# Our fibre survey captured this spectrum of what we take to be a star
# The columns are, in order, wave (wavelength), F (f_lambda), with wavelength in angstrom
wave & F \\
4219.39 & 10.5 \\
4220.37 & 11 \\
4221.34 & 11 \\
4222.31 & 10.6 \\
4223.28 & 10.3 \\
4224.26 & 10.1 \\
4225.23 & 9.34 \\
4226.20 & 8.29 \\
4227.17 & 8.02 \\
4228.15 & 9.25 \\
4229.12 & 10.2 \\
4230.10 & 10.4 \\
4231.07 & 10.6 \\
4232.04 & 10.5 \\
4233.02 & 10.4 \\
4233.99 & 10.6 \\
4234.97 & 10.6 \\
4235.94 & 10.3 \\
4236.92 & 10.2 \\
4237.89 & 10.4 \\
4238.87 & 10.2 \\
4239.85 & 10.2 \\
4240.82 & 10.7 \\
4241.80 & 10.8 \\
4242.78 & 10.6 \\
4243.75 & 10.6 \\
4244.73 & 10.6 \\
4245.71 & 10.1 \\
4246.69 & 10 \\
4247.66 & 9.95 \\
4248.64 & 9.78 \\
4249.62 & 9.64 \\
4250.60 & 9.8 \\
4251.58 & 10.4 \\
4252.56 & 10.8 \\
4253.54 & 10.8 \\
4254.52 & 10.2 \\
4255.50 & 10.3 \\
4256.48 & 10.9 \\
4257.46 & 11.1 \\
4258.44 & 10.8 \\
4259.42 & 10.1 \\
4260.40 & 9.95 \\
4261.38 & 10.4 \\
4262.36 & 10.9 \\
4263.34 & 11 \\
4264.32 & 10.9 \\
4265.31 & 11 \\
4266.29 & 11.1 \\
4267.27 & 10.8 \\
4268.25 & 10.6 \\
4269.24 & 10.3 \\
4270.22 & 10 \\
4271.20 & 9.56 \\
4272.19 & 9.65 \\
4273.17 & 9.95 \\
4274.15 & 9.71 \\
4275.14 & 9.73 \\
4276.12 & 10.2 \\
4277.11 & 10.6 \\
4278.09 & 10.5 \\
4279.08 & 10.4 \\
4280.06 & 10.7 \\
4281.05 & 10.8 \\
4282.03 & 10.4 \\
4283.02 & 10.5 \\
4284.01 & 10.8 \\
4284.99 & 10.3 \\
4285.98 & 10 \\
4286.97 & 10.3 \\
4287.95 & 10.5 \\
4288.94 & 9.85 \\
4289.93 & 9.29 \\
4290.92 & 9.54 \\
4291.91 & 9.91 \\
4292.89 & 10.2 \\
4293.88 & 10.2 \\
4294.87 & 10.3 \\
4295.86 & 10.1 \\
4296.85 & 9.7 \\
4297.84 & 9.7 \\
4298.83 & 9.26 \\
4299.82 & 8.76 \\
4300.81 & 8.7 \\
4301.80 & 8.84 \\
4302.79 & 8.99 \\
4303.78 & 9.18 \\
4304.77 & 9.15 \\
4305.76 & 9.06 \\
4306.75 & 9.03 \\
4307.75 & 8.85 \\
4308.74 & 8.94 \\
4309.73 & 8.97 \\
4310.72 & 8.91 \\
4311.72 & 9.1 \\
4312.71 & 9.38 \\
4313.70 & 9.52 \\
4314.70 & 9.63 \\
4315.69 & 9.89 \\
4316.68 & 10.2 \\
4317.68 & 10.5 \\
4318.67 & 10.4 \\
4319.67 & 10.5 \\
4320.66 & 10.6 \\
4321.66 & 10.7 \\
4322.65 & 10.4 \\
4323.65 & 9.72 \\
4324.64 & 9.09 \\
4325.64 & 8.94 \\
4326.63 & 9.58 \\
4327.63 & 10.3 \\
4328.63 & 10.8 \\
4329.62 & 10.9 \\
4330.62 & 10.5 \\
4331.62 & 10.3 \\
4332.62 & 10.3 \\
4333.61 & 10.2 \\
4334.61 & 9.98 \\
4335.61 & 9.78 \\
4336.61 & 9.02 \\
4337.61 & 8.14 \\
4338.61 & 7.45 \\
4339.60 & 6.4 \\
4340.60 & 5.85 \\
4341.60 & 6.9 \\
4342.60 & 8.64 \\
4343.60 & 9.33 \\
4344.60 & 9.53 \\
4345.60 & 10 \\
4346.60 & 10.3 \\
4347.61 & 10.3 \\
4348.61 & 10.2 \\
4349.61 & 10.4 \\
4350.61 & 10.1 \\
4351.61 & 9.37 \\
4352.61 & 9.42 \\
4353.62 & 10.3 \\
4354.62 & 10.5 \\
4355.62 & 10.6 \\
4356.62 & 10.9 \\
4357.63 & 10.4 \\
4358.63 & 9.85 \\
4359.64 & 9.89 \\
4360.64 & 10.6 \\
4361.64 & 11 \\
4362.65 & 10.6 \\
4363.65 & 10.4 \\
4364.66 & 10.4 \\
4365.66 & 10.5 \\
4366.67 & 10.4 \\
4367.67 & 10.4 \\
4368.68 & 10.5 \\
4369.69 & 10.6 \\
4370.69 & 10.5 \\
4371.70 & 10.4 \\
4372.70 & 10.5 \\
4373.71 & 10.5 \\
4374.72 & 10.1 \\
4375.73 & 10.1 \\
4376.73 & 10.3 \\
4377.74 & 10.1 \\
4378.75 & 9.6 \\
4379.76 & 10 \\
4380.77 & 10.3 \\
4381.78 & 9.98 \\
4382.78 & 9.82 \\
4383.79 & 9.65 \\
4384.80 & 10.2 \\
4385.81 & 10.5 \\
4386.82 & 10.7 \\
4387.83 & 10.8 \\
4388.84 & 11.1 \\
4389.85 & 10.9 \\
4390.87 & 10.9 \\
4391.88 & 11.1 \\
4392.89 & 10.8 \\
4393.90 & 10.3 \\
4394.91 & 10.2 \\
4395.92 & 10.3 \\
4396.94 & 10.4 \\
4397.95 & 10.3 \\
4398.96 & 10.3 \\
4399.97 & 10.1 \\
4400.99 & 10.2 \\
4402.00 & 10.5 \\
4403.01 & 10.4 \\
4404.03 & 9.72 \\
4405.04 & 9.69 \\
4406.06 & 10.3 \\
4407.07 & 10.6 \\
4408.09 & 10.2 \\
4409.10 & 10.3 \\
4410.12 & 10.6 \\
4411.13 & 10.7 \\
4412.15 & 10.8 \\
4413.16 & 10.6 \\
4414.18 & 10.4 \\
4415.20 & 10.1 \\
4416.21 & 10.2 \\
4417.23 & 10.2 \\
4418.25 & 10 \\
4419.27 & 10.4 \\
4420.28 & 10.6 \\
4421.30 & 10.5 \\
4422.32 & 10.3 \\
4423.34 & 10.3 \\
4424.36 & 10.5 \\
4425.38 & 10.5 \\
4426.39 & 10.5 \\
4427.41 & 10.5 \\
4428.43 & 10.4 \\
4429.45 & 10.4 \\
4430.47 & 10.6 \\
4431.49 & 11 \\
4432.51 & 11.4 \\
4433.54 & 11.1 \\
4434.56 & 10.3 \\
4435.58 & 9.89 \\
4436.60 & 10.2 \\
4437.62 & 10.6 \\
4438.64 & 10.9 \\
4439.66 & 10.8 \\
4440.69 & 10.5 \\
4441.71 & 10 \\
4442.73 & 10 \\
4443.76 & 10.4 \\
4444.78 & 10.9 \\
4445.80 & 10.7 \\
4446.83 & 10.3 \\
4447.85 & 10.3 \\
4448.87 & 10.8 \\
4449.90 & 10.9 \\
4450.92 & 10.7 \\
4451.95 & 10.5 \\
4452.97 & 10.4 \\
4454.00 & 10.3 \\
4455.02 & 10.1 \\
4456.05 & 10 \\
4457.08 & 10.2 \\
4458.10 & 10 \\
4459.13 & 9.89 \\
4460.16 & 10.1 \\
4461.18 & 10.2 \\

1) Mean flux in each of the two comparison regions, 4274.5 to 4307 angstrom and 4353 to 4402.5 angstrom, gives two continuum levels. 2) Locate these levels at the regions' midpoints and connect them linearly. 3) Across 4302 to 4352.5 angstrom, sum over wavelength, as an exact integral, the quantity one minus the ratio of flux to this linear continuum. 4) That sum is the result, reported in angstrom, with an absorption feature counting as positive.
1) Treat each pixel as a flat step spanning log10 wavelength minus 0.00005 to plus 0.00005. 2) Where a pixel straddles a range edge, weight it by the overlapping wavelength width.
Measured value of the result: 3.0 angstrom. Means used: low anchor 9.87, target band 9.48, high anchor 10.4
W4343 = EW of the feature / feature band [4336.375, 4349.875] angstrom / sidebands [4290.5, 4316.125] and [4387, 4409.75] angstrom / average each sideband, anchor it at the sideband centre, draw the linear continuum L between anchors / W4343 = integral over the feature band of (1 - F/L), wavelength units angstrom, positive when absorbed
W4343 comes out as 1.5 angstrom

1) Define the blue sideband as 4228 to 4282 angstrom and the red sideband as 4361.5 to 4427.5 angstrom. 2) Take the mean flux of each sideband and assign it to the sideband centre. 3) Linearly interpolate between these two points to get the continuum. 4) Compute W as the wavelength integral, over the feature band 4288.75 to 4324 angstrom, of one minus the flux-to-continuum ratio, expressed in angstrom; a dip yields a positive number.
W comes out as 2.62 angstrom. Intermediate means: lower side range 10.4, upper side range 10.4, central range 9.61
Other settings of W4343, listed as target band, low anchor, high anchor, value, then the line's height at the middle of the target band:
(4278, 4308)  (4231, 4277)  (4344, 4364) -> 1.52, 10.3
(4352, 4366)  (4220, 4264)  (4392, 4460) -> -0.01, 10.4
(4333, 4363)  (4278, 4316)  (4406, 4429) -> 1.40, 9.99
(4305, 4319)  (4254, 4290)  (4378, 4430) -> 1.28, 10.4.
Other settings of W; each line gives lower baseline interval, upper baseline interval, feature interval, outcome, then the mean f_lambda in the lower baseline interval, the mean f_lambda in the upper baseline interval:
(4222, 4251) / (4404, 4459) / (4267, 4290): -0.15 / 10.1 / 10.4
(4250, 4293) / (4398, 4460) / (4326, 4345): 2.25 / 10.4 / 10.4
